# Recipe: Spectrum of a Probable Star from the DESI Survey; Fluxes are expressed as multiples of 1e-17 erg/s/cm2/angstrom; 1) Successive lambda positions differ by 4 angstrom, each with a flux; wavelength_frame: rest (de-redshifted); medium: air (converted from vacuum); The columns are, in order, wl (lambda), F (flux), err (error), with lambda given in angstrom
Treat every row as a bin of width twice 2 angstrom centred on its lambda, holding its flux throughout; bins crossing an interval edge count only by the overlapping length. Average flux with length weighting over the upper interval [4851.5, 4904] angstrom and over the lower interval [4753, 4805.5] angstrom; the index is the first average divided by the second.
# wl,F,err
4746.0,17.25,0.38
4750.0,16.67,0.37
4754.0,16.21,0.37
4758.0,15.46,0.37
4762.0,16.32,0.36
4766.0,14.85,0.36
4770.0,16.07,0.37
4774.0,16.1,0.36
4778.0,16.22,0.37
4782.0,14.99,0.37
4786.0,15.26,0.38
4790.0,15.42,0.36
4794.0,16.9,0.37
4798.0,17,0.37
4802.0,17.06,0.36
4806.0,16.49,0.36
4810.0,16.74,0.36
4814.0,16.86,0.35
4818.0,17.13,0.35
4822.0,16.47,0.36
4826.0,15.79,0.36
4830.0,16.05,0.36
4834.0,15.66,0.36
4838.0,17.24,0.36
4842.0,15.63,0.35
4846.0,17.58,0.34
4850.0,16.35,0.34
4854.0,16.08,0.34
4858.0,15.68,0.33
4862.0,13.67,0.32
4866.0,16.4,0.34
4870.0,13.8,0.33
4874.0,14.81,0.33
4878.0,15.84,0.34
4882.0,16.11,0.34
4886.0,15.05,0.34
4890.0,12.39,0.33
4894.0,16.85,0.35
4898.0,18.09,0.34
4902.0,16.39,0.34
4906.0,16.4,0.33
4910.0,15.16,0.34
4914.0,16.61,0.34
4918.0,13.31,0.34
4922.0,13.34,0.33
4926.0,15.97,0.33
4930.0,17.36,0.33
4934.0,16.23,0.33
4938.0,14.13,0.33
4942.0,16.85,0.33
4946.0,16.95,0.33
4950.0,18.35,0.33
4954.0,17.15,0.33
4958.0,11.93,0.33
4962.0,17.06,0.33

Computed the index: 0.97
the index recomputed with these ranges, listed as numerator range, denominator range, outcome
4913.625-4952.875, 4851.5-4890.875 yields 1.06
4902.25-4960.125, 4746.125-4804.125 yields 0.98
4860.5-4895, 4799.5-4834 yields 0.90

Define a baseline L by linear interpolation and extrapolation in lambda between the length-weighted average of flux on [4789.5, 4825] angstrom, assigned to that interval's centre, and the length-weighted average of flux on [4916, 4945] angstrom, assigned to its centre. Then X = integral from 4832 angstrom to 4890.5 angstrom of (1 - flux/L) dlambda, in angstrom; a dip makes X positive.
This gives 2.0 angstrom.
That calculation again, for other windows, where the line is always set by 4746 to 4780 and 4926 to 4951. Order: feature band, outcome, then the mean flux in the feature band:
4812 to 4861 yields -0.2 angstrom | 16.3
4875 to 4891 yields 1.3 angstrom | 15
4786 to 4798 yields 0.0 angstrom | 16.2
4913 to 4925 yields 1.5 angstrom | 14.4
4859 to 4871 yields 1.1 angstrom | 14.8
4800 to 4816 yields -0.6 angstrom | 16.8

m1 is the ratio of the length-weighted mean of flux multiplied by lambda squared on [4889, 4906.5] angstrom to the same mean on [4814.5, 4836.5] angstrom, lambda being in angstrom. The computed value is 1.02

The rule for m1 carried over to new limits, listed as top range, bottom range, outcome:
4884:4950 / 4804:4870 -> 1.01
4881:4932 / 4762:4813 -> 1.02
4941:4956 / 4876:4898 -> 1.15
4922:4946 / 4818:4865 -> 1.03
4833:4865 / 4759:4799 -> 1.04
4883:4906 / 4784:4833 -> 1.00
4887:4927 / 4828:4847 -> 0.97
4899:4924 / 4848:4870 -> 1.01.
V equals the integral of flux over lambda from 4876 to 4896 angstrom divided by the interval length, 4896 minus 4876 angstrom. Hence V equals 15.2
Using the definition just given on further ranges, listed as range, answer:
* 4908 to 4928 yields 14.9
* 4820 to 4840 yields 16.2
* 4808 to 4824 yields 16.8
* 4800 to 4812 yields 16.8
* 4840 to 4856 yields 16.4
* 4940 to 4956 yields 17.3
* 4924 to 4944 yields 16.1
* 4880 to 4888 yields 15.6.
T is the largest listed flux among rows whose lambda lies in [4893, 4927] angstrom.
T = 18.09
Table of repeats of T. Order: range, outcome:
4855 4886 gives 16.4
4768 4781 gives 16.22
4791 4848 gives 17.58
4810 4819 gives 17.13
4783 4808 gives 17.06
